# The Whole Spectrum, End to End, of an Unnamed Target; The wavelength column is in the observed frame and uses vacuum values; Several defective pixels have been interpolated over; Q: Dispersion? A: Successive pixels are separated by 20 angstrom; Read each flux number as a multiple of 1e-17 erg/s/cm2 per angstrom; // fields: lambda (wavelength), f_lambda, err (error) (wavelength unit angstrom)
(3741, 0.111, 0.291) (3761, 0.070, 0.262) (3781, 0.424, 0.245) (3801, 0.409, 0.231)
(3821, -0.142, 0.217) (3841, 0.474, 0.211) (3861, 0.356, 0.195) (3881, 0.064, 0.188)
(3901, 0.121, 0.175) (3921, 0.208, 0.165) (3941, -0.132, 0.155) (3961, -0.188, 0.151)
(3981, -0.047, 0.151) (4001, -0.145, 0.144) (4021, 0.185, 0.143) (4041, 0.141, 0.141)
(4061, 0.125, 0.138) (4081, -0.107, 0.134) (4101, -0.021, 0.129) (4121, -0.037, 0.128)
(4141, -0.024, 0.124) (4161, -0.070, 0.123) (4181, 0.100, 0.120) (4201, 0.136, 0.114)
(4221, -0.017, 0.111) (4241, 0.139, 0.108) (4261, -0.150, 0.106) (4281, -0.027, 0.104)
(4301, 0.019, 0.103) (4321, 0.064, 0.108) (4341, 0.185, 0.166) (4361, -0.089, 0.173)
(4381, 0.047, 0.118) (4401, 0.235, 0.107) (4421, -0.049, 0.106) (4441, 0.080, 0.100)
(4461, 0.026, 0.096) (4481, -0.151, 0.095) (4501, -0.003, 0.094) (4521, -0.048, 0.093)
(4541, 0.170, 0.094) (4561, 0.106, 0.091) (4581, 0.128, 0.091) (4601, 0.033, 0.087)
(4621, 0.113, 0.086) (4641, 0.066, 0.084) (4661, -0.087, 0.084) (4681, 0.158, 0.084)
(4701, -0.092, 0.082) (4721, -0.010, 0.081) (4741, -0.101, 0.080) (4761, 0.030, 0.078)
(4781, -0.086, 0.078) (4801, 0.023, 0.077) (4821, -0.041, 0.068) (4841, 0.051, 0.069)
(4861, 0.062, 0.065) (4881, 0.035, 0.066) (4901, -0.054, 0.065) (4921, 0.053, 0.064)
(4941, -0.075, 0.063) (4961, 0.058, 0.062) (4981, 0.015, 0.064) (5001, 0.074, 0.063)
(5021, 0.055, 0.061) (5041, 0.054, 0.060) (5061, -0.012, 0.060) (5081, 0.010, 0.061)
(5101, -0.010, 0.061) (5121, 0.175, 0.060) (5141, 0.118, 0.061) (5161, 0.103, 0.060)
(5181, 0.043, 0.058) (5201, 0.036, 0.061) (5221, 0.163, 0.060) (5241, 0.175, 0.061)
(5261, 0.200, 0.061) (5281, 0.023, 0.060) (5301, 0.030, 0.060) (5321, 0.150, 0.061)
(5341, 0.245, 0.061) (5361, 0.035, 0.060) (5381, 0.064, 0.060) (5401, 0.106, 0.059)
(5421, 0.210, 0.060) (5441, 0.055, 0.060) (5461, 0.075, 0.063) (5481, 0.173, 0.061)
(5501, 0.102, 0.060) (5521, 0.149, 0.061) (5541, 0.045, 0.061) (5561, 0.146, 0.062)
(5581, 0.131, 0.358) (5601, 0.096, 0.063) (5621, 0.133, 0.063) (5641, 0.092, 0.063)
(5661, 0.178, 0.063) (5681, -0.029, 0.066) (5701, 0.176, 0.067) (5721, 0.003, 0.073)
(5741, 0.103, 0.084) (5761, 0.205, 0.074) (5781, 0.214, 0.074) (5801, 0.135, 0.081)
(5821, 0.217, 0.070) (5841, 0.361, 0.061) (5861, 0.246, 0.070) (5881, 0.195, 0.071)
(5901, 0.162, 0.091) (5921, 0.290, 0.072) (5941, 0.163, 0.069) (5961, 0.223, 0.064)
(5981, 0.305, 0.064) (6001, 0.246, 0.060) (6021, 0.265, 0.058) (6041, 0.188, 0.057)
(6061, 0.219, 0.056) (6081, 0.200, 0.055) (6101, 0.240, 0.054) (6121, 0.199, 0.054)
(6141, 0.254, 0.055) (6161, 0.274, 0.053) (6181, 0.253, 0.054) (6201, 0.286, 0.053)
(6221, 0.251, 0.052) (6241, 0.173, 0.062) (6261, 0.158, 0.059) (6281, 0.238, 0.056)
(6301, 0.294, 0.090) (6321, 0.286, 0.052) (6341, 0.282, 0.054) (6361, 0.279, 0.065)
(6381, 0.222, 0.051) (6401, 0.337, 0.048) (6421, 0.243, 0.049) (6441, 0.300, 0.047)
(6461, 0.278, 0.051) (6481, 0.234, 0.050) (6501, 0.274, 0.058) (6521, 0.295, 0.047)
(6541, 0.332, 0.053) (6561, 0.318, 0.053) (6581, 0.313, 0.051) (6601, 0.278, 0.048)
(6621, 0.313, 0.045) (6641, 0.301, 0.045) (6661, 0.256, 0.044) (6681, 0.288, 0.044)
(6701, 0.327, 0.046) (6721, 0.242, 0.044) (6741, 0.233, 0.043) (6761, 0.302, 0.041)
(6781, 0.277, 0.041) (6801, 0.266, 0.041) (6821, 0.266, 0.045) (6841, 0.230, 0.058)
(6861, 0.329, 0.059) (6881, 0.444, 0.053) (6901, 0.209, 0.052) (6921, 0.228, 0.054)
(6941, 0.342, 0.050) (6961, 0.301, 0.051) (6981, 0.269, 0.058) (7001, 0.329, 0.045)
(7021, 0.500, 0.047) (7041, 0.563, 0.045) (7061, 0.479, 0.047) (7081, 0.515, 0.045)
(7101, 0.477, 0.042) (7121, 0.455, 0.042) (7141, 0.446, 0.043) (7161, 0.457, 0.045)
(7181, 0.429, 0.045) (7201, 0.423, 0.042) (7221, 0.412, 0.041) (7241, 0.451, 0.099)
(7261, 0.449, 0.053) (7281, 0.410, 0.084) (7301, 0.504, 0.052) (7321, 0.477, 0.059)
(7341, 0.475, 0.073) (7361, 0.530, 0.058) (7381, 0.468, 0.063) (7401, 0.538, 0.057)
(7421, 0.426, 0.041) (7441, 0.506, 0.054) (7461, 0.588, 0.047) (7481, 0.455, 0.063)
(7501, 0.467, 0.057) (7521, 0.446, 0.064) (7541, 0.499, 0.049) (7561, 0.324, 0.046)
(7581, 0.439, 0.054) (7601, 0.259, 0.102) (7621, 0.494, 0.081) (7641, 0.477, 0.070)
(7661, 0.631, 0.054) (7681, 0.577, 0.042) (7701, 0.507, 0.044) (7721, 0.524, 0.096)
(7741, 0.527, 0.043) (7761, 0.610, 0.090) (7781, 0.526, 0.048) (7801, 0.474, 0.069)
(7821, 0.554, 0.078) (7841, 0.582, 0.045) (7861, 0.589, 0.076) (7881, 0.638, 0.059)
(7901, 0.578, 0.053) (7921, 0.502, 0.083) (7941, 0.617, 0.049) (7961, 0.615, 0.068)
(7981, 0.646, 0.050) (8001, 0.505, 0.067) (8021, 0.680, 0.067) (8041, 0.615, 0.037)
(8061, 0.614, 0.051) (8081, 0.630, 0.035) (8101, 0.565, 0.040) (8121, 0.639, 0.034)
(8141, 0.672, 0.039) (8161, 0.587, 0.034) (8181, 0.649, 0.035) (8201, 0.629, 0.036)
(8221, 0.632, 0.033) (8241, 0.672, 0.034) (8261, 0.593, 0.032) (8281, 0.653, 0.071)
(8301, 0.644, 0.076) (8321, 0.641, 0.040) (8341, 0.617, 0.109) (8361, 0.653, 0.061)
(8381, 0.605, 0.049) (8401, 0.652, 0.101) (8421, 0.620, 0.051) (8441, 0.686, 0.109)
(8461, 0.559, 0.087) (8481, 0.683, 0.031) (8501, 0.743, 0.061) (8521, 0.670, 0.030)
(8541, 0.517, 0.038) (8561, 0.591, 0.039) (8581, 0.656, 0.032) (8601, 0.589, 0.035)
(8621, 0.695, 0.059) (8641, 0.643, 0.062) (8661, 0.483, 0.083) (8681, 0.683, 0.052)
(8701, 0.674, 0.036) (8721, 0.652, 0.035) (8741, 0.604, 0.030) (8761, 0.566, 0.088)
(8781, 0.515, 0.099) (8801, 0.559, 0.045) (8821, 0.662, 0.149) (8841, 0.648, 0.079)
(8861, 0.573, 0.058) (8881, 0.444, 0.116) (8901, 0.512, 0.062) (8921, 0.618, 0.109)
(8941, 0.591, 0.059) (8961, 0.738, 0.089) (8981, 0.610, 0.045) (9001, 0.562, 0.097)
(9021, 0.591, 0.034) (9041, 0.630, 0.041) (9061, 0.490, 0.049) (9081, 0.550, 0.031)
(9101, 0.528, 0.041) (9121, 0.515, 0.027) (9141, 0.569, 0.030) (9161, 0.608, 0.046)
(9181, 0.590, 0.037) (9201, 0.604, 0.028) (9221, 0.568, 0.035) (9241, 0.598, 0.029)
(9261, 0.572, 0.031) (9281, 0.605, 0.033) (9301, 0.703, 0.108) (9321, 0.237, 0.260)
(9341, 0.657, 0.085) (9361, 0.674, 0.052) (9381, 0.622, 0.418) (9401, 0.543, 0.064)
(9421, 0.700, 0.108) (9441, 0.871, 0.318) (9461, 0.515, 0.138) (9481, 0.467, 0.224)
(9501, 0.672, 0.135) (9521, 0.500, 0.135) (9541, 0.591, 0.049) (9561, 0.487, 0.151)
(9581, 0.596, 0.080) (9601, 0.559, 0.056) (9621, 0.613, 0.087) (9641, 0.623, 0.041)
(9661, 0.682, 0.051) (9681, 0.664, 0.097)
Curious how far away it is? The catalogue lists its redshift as 0.758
